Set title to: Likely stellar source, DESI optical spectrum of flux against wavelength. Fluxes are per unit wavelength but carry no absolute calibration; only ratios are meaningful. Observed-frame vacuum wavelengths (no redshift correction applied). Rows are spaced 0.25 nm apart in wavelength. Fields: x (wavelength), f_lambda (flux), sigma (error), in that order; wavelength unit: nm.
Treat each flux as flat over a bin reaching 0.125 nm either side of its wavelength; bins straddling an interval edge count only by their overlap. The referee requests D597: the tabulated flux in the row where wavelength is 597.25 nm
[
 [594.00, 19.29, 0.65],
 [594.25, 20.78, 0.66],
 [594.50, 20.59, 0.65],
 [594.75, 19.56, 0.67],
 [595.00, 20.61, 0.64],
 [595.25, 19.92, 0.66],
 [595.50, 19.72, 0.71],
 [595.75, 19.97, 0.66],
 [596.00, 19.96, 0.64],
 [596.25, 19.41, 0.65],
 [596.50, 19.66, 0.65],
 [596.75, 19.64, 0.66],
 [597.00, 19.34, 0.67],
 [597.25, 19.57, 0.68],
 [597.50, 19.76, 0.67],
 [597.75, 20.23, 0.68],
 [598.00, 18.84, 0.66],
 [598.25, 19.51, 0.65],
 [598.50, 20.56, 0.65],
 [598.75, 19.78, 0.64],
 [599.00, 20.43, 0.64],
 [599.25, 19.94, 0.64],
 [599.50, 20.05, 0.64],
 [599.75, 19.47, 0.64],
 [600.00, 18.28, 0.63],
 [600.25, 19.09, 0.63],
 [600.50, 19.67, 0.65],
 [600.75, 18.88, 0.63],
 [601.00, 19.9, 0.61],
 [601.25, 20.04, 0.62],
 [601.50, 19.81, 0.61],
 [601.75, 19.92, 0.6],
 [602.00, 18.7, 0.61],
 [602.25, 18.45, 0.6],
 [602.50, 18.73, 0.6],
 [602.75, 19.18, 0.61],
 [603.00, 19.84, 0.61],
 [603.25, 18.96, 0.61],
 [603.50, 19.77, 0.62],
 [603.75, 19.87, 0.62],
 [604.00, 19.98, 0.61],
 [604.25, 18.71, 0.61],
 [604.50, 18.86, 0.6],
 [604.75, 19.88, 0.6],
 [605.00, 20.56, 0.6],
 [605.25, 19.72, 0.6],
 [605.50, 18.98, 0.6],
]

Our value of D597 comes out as 19.57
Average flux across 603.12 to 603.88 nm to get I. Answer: 19.5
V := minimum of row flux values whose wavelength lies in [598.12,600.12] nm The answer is 18.28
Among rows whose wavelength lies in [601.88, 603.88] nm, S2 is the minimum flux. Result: 18.45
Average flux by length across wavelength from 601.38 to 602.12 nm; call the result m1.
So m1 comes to 19.5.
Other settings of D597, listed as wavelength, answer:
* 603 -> 19.84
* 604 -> 19.98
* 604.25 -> 18.71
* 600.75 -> 18.88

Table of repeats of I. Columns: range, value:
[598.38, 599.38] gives 20.2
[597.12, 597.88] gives 19.8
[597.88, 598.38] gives 19.2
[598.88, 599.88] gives 20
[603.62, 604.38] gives 19.5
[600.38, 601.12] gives 19.5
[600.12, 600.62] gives 19.4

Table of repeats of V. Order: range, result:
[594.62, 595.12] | 19.56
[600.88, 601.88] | 19.81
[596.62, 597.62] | 19.34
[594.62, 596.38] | 19.41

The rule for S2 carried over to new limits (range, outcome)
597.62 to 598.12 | 18.84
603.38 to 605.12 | 18.71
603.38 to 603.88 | 19.77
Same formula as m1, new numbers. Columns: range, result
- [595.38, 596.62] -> 19.7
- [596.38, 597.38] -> 19.6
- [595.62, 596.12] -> 20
